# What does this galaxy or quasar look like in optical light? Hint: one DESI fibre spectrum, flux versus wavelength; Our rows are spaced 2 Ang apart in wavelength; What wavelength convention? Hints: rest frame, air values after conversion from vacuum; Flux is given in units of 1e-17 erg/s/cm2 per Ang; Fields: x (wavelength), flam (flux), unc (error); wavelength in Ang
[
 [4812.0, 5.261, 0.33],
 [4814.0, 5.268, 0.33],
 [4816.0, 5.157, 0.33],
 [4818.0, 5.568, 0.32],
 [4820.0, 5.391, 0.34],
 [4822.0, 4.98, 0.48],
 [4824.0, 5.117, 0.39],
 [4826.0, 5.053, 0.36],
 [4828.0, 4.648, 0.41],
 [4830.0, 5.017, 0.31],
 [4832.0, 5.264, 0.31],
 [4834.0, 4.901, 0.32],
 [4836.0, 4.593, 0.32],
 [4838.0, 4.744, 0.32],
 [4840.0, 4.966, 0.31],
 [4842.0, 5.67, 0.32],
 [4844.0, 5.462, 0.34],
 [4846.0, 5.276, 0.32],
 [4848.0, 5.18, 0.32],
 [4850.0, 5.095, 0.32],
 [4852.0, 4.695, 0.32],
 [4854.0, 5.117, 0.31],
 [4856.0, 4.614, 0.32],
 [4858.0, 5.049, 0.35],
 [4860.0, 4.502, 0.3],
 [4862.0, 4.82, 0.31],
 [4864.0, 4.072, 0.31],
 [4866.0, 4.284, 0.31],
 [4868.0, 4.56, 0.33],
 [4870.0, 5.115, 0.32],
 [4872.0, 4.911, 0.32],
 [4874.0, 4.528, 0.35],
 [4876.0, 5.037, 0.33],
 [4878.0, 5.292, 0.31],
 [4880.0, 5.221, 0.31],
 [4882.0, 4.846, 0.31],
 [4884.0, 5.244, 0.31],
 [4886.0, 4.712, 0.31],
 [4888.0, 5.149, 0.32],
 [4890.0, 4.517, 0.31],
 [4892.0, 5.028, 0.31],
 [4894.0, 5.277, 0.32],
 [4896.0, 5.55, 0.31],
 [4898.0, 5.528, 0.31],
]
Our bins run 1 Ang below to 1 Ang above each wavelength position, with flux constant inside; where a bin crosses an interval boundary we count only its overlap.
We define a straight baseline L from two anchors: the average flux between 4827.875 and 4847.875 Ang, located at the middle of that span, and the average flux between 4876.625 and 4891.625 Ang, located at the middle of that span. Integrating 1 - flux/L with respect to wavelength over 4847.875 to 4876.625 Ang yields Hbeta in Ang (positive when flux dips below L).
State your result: 1.60 Ang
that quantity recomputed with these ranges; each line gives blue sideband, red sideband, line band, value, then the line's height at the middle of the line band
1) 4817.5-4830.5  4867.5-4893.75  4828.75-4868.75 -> 1.1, 5.03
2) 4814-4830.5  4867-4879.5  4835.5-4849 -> -0.3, 5.05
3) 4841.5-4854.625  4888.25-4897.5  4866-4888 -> 1.0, 5.15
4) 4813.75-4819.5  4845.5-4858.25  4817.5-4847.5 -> 0.5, 5.18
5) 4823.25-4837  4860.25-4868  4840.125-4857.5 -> -1.7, 4.66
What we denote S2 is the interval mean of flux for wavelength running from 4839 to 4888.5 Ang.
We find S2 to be 4.93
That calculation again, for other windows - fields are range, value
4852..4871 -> 4.68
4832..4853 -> 5.07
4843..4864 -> 4.94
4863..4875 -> 4.58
